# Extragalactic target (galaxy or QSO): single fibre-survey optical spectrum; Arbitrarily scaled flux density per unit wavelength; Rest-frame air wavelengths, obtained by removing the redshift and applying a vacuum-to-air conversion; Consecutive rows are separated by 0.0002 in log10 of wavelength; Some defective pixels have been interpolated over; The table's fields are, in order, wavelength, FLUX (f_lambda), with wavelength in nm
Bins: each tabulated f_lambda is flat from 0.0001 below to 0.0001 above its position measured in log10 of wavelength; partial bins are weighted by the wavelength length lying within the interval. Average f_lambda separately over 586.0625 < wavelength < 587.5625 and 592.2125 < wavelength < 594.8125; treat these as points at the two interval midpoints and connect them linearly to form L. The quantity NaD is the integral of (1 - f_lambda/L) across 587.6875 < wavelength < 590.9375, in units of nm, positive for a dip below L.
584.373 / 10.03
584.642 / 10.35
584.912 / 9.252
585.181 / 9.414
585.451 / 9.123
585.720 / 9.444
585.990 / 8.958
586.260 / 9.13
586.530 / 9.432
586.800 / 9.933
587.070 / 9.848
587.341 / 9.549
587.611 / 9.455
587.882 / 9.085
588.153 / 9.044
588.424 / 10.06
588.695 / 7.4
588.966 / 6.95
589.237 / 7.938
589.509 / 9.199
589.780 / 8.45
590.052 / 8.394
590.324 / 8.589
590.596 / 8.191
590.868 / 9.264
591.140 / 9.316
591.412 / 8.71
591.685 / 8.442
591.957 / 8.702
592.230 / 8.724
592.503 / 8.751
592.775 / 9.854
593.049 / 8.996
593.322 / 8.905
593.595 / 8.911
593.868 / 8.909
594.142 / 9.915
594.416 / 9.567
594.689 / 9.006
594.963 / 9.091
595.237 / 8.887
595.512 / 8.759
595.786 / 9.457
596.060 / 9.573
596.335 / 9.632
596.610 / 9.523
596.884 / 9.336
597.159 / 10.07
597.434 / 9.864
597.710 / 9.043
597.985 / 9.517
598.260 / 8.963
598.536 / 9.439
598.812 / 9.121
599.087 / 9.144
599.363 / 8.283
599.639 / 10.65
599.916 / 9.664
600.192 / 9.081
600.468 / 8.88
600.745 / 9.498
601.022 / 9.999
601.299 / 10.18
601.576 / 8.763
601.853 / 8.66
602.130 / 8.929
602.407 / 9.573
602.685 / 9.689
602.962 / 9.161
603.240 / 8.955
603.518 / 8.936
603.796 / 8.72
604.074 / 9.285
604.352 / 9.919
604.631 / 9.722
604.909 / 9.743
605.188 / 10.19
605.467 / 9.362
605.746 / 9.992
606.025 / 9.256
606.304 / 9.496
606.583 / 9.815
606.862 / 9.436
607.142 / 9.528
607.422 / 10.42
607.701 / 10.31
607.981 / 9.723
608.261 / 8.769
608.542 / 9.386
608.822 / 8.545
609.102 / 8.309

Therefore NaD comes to 0.30 nm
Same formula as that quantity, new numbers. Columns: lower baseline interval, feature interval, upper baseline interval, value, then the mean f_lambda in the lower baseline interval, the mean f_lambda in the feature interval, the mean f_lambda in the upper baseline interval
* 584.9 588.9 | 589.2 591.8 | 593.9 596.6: 0.166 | 9.24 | 8.68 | 9.31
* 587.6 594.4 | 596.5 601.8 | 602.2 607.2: -0.117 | 8.81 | 9.41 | 9.48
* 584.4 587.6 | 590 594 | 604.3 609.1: 0.285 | 9.51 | 8.85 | 9.58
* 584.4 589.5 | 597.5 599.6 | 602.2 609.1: 0.039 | 9.15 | 9.17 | 9.47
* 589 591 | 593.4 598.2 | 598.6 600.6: -0.205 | 8.49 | 9.35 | 9.27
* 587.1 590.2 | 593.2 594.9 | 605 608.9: -0.041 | 8.72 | 9.2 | 9.6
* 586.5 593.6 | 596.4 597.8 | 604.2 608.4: -0.052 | 8.88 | 9.59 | 9.71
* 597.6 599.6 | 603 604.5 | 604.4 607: 0.058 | 9.16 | 9.16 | 9.68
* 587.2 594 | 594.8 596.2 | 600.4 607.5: -0.017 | 8.79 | 9.15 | 9.46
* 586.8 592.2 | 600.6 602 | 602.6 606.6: -0.014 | 8.79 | 9.41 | 9.47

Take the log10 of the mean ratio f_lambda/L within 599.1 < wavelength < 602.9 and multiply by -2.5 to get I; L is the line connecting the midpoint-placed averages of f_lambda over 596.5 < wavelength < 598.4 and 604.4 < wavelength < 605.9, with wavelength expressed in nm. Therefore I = 0.03 mag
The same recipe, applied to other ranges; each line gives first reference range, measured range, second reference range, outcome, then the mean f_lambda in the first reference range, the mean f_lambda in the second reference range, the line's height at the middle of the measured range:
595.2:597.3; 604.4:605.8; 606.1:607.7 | -0.008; 9.43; 9.77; 9.72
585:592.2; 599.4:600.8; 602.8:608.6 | -0.015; 8.92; 9.53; 9.33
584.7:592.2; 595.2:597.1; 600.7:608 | -0.016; 8.95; 9.53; 9.23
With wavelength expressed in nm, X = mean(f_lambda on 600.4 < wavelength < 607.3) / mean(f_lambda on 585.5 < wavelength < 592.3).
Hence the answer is 1.06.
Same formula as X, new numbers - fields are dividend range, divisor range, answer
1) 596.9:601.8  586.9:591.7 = 1.07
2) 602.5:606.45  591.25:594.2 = 1.06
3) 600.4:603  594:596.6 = 1.00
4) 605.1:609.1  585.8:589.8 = 1.06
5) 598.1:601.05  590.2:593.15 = 1.05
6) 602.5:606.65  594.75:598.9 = 1.01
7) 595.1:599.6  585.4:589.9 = 1.04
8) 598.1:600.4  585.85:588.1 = 0.99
